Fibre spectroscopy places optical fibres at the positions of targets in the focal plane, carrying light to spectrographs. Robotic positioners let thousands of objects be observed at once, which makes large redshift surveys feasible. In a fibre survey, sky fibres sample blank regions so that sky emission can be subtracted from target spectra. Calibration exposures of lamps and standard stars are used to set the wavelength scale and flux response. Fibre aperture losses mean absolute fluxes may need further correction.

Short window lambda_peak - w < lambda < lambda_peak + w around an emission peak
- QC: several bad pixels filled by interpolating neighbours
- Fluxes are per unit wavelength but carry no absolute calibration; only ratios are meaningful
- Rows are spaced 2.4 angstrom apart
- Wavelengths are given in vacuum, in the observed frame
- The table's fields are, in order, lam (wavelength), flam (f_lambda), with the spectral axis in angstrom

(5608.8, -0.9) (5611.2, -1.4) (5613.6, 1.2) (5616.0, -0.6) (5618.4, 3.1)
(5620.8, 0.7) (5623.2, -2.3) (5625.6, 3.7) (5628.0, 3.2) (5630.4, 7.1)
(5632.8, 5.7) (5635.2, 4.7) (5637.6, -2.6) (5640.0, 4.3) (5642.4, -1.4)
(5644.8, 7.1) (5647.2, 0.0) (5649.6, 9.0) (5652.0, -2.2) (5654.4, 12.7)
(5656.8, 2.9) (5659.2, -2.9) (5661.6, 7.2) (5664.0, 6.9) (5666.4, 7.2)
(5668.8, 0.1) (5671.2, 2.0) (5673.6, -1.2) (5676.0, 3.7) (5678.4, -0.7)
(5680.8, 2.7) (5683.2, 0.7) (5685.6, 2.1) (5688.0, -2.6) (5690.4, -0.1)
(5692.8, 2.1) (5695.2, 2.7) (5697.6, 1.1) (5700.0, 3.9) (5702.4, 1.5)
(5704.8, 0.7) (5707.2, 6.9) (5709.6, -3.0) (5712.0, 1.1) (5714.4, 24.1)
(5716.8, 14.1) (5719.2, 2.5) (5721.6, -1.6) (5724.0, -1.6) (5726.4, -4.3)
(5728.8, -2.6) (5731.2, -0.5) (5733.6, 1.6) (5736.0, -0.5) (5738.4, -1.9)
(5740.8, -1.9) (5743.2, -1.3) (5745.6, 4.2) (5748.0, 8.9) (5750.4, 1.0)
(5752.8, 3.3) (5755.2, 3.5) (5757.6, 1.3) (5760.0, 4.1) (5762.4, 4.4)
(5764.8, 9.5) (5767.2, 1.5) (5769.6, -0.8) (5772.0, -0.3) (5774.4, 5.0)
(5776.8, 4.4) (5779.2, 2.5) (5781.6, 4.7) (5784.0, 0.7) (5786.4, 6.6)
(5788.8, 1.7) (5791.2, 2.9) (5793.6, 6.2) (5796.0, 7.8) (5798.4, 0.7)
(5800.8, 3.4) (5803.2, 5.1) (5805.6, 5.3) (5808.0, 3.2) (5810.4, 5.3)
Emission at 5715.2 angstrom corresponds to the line [O III] 5007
